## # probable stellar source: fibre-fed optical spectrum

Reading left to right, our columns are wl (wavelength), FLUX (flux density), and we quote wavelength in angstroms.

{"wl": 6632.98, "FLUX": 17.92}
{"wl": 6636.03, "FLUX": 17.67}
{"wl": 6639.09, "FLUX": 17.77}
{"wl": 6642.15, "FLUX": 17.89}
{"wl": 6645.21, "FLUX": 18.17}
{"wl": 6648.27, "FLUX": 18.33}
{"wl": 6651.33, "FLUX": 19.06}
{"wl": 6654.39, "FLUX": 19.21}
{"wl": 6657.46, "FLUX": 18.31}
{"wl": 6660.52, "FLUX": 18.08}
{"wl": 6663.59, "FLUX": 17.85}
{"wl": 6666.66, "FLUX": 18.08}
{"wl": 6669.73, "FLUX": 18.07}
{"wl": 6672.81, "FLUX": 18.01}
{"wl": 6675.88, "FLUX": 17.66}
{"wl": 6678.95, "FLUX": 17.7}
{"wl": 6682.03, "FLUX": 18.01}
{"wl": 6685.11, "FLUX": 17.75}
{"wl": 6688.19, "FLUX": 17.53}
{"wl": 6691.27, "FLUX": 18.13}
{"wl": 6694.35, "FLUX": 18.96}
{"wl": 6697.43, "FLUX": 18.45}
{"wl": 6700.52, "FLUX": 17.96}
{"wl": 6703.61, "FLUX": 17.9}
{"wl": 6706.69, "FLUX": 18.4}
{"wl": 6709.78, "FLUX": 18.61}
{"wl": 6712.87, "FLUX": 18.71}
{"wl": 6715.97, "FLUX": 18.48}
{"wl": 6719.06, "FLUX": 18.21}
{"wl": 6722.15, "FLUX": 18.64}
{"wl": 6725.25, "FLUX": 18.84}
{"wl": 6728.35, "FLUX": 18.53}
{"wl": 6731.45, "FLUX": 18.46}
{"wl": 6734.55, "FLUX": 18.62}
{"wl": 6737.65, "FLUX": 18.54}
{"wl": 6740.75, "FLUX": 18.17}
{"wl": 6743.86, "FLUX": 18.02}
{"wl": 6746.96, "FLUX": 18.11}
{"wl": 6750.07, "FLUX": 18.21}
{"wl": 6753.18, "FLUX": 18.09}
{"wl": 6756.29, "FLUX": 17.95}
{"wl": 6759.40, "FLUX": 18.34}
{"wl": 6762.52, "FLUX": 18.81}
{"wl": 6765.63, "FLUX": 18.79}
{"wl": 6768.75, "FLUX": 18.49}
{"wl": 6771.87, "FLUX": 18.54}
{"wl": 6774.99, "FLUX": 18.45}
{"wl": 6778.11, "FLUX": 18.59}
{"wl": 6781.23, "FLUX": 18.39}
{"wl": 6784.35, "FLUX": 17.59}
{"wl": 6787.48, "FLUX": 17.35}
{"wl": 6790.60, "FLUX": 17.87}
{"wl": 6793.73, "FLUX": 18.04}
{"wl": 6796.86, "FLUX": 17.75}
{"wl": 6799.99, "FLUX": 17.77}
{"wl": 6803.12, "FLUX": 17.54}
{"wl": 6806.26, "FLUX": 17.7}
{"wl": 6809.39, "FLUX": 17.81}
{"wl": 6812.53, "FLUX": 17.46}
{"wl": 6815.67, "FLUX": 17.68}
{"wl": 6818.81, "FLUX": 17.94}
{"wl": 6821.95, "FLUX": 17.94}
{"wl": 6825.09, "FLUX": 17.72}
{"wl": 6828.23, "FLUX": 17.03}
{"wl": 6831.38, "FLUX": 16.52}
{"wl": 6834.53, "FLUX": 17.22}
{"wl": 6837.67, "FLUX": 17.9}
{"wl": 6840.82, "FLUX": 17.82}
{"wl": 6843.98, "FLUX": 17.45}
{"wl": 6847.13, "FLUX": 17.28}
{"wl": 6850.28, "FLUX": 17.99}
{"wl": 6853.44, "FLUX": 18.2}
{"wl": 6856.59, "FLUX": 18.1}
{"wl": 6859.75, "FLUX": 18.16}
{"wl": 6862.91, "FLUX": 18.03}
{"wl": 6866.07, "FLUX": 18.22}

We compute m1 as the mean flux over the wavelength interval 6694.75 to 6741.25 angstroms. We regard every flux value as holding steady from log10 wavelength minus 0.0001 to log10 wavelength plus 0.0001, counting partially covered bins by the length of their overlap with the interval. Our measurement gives 18.5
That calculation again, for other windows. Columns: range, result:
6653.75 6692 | 18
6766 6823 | 18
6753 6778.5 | 18.5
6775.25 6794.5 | 18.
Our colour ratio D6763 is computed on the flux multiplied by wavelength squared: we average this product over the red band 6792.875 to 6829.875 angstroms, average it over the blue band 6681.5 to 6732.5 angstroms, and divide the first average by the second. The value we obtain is 1.00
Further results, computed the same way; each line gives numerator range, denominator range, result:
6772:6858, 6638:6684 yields 1.02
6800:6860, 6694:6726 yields 0.99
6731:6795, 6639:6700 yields 1.03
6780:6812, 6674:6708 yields 1.02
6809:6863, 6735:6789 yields 0.99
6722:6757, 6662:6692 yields 1.05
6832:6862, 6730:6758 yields 1.00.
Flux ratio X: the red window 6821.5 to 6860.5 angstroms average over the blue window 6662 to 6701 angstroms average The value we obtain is 1.0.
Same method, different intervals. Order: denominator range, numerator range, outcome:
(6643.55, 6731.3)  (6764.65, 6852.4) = 0.97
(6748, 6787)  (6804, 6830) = 0.96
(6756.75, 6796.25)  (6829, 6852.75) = 0.96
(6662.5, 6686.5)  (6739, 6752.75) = 1.01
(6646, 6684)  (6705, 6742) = 1.02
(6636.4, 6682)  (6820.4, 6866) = 0.98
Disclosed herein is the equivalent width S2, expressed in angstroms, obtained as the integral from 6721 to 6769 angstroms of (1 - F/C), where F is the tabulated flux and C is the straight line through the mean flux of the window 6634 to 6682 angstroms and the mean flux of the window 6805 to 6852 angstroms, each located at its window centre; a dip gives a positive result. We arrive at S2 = -1.54 angstroms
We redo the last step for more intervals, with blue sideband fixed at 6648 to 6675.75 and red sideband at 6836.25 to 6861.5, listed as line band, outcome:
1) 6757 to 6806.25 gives -0.32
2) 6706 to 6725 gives -0.38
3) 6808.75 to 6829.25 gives 0.31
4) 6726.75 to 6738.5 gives -0.26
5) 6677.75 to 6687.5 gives 0.24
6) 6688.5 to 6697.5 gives -0.08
